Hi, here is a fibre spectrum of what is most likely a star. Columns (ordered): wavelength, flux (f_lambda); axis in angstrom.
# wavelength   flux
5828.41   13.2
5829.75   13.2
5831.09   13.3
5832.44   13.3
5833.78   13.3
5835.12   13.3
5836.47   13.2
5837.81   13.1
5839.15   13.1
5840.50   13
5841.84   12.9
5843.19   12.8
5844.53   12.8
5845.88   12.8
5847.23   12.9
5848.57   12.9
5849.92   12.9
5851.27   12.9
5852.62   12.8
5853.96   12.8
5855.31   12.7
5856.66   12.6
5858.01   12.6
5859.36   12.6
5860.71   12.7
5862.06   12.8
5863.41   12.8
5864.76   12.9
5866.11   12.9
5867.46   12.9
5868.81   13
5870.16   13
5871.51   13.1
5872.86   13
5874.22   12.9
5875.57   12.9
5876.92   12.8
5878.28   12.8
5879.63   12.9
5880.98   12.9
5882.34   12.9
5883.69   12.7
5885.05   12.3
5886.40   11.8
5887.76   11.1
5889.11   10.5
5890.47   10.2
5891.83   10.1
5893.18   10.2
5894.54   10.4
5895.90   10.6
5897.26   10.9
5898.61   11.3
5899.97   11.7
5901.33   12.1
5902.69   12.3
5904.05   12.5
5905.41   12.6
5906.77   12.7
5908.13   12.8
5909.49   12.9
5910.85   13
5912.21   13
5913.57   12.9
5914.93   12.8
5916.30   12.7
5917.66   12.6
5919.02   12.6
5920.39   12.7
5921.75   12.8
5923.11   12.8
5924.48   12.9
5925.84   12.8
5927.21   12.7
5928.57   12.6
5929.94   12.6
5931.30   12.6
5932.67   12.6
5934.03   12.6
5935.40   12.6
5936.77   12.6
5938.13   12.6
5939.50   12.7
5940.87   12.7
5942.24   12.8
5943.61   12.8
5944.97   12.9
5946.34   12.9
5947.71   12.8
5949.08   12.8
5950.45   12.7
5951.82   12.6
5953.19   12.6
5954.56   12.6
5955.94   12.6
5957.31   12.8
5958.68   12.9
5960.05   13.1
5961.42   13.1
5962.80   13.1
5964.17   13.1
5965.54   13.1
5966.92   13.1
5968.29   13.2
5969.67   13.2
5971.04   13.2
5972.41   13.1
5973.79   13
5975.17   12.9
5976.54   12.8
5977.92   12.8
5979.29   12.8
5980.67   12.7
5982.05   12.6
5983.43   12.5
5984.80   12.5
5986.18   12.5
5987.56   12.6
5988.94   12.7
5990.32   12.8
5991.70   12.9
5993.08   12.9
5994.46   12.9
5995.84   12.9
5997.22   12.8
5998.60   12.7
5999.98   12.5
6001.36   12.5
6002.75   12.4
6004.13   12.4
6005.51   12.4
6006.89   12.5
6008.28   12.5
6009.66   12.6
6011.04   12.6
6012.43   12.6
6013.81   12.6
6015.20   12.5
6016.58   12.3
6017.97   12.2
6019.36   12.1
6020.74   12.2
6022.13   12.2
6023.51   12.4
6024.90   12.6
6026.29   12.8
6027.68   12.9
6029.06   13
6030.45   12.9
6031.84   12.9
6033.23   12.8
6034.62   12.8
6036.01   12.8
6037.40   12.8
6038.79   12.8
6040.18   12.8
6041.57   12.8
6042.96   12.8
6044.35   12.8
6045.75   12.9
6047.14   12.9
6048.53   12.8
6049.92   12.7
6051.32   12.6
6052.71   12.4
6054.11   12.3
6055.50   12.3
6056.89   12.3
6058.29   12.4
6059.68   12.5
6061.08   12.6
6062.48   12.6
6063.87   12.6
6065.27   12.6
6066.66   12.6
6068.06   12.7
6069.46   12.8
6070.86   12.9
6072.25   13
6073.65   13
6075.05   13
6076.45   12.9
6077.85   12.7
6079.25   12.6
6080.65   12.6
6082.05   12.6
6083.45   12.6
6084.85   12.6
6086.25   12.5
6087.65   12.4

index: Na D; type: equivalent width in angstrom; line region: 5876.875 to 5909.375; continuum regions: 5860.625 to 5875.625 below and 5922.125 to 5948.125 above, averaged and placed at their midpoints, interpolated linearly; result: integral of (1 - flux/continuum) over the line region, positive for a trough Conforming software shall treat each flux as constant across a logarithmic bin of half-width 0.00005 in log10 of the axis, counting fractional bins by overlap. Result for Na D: 2.7 angstrom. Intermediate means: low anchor 12.9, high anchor 12.7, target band 11.8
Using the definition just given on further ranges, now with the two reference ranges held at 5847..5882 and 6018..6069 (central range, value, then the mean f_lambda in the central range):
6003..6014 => 0.1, 12.5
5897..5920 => 0.6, 12.5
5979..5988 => 0.1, 12.6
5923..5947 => 0.1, 12.7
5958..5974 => -0.5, 13.1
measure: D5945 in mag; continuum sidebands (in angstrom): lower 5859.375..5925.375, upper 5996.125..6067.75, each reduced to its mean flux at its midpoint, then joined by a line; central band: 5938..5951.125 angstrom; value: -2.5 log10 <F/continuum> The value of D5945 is -0.03 mag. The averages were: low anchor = 12.3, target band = 12.8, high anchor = 12.6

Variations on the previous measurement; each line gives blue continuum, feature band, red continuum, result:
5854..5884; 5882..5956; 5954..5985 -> 0.05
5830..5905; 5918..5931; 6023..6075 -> -0.02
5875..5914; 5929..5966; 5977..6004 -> -0.03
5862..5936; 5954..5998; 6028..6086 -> -0.03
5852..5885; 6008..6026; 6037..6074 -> 0.02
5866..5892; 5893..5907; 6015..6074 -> 0.07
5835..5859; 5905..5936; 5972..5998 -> 0.01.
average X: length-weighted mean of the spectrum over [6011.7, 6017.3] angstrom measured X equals 12.5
